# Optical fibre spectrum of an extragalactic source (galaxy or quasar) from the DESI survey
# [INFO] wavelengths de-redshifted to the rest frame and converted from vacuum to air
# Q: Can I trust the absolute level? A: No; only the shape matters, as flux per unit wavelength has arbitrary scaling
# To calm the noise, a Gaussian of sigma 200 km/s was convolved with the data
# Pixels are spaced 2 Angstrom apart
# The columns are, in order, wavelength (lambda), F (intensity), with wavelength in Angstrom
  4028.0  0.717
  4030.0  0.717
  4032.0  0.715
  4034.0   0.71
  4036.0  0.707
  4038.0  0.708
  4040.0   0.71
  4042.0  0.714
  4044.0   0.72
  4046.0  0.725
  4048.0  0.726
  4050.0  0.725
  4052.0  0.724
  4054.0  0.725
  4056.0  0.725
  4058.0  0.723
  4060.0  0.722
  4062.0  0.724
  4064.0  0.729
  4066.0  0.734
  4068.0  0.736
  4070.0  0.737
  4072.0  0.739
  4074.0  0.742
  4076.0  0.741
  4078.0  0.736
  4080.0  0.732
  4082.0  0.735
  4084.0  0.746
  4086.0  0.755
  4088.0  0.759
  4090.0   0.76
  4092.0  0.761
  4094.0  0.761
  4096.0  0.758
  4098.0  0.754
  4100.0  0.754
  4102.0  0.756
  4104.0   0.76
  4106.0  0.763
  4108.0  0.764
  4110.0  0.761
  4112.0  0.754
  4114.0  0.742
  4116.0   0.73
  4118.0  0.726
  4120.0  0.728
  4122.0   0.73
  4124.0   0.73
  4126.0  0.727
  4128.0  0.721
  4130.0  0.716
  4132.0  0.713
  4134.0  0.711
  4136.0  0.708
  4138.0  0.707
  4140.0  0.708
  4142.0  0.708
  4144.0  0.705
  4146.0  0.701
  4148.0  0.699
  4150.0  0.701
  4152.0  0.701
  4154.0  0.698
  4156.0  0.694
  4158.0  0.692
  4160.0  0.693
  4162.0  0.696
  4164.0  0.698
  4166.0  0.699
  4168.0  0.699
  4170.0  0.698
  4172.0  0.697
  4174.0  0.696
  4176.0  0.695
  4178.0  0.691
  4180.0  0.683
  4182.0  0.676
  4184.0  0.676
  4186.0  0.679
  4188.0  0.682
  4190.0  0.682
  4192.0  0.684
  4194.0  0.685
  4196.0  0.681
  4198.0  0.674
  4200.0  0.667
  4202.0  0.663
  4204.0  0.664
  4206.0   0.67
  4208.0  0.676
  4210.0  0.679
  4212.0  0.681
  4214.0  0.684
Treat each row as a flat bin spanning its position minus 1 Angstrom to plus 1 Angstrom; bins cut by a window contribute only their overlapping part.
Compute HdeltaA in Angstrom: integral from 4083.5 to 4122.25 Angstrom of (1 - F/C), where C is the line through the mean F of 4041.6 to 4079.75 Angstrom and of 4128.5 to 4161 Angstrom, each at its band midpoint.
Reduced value -1.9 Angstrom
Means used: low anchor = 0.729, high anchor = 0.704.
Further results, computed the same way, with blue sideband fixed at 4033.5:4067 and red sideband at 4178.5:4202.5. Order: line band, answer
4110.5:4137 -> -1.06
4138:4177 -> -0.61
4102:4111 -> -0.74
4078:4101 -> -1.39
